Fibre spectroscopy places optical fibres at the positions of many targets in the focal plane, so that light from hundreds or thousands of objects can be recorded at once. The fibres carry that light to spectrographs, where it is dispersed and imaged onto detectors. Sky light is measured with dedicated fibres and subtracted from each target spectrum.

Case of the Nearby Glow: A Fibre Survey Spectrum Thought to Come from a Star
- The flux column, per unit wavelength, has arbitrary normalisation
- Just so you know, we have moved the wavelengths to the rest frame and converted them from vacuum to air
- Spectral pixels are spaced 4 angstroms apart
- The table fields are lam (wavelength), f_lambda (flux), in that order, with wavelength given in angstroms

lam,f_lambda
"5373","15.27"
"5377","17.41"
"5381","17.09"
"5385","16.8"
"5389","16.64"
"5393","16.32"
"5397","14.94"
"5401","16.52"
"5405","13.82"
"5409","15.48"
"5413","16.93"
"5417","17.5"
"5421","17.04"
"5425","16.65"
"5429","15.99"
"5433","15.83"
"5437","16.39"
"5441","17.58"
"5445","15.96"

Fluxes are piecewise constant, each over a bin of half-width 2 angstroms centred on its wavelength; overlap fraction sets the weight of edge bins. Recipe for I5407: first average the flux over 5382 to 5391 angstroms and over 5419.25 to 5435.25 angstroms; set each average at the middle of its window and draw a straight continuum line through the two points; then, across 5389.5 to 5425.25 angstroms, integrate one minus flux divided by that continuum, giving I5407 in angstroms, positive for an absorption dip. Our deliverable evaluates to 0.9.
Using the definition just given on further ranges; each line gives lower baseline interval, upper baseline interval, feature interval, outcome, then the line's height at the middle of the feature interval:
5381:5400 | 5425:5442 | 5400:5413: 0.72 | 16.3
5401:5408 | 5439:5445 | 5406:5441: -1.16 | 15.9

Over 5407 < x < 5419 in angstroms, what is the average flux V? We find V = 16.6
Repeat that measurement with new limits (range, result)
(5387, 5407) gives 15.6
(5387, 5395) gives 16.5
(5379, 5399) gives 16.4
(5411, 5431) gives 16.8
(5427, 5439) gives 16.1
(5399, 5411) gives 15.3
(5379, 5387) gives 16.9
